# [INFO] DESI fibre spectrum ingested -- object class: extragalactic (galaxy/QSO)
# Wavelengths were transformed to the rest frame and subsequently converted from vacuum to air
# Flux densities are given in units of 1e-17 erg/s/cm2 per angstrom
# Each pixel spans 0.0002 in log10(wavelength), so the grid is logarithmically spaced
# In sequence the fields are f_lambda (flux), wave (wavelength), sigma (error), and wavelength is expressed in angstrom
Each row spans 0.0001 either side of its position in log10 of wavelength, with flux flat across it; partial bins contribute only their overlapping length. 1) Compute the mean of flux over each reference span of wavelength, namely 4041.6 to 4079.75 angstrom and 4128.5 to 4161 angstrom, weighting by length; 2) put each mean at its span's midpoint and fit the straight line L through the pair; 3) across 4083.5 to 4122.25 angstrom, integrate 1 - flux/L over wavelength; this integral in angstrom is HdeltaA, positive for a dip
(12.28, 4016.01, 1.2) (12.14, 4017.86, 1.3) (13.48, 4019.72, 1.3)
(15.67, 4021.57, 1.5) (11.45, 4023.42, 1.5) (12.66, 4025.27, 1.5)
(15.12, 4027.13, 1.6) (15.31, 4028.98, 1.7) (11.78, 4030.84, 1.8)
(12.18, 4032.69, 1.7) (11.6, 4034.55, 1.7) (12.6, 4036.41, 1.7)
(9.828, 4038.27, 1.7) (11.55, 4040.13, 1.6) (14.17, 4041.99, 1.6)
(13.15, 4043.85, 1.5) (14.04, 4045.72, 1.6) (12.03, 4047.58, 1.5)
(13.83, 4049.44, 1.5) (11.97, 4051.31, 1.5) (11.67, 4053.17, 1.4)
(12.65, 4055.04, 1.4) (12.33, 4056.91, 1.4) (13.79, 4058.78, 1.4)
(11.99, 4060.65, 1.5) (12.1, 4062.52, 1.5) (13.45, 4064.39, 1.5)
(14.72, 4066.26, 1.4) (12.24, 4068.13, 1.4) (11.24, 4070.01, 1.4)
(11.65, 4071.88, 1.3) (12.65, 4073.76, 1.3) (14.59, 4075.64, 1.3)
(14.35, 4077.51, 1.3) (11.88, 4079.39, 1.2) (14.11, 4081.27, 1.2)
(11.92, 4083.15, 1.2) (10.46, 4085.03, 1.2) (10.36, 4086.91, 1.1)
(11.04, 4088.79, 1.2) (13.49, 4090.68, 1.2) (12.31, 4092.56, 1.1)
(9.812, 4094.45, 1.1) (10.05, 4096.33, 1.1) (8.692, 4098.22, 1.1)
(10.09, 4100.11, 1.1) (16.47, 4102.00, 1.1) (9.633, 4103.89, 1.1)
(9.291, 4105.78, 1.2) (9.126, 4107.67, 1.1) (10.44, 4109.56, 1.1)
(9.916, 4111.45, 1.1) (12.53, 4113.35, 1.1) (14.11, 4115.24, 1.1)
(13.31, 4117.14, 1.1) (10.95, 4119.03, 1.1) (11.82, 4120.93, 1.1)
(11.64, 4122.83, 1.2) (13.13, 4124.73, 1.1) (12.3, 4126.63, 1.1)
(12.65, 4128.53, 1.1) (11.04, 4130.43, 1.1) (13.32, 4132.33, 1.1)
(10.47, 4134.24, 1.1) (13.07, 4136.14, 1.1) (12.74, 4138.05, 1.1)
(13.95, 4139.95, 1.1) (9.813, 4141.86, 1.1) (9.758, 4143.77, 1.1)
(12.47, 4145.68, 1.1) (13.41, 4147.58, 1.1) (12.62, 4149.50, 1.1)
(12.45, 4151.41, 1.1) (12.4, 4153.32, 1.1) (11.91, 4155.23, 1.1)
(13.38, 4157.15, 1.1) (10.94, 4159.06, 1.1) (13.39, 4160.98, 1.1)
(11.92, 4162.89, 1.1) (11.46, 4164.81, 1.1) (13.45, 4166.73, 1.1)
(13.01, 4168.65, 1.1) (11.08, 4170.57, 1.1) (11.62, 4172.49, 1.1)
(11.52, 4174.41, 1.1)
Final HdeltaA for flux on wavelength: 4.0 angstrom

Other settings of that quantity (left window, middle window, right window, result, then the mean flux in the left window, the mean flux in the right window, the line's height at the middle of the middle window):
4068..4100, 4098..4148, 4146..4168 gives 1.7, 11.8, 12.5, 12.1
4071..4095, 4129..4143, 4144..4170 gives 0.4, 12.2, 12.4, 12.4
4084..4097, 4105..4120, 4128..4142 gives 0.6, 11.1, 12.3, 11.7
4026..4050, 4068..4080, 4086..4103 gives -0.8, 12.8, 11.4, 11.9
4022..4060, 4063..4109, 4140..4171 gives 2.6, 12.7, 12.2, 12.5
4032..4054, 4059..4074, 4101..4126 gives -0.5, 12.4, 11.7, 12.2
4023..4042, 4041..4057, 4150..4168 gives -0.5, 12.5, 12.4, 12.5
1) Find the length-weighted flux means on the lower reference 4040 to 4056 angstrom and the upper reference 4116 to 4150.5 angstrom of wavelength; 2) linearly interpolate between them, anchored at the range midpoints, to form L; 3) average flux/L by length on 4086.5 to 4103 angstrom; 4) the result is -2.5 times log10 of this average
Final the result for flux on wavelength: 0.10 mag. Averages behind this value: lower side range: 12.8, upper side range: 12.1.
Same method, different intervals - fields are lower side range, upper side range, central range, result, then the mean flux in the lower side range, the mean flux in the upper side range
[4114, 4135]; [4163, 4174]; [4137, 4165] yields -0.004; 12.3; 12.1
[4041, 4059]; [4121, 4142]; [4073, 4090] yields 0.025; 12.9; 12.3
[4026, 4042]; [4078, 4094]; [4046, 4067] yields -0.042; 12.6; 11.9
